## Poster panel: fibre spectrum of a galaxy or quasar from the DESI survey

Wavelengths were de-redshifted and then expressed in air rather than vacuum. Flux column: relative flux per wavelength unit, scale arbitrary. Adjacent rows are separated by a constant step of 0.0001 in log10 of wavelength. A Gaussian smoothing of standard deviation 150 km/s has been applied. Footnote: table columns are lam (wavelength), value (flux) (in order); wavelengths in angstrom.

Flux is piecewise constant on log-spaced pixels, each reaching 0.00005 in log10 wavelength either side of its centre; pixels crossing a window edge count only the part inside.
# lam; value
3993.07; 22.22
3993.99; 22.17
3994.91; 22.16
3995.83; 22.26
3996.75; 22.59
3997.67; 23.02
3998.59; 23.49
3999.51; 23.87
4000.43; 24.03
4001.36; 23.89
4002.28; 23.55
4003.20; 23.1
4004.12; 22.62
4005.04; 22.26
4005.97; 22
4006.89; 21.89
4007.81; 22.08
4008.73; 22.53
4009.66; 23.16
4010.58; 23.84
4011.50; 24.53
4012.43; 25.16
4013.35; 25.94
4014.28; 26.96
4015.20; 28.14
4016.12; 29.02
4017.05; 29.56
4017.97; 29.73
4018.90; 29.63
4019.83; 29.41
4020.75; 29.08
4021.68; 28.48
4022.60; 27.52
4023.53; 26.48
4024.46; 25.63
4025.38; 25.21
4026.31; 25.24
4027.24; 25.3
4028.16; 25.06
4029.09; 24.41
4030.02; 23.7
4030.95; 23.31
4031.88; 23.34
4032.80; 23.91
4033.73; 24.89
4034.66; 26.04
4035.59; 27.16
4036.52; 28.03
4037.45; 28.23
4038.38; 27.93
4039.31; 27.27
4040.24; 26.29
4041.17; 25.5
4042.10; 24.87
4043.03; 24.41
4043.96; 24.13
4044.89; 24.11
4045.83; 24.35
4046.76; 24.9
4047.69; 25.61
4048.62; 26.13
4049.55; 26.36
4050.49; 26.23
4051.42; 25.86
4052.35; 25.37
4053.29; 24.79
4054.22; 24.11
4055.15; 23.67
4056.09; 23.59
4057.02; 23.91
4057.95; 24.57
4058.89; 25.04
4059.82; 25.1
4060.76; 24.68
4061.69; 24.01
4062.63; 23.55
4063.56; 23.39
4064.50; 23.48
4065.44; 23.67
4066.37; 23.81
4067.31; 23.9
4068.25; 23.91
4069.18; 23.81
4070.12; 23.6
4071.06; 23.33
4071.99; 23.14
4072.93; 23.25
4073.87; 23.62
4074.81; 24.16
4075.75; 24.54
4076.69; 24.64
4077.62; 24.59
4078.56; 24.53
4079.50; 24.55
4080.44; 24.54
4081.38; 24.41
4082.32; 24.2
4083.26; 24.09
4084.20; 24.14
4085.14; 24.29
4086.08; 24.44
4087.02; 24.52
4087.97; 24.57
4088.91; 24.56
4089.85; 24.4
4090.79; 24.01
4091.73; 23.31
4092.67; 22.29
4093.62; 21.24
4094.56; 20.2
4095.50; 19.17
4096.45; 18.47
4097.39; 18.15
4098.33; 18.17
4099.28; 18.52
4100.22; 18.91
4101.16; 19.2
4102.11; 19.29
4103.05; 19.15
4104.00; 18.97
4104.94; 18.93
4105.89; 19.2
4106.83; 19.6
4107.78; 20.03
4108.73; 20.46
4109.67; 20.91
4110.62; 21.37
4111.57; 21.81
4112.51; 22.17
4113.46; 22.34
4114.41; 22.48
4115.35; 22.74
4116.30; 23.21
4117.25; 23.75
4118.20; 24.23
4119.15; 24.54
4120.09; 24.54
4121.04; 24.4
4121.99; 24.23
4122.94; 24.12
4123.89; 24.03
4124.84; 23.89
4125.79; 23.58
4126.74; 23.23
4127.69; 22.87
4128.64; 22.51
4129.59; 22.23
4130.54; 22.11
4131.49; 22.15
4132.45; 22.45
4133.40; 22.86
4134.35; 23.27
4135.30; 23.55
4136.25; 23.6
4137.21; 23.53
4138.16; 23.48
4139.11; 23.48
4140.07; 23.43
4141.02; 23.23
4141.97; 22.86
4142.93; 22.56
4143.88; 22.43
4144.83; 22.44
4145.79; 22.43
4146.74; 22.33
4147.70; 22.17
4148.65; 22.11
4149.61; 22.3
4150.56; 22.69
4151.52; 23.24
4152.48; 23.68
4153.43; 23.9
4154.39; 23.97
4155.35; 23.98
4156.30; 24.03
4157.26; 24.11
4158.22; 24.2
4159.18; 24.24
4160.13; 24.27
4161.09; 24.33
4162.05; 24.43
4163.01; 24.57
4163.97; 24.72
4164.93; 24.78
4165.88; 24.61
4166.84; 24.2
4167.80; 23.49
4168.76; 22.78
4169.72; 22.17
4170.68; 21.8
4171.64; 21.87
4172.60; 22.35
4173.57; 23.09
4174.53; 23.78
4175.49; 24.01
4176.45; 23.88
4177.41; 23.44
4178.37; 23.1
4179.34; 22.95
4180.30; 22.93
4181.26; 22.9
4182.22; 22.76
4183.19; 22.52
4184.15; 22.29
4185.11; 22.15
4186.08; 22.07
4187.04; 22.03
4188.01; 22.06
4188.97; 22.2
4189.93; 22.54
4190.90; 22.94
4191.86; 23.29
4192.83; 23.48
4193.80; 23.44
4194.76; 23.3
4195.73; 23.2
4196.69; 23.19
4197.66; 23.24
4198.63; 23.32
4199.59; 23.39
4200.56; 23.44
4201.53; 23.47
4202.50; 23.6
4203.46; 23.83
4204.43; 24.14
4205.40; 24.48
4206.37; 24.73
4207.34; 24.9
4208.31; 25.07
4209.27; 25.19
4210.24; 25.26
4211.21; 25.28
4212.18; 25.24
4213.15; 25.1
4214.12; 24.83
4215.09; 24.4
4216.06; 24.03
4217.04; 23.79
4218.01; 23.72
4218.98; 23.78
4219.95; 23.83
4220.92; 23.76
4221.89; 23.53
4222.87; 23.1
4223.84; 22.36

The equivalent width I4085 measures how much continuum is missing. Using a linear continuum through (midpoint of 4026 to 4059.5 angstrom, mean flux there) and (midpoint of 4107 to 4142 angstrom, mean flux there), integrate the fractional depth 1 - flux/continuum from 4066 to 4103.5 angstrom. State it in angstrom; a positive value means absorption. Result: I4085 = 2.15 angstrom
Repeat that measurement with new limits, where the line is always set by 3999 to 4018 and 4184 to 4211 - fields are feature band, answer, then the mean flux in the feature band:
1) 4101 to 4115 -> 2.07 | 20.4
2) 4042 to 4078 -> -0.15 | 24.4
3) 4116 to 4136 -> 0.39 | 23.4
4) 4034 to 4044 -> -0.84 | 26.4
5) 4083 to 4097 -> 0.71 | 22.9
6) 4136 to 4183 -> 0.71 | 23.3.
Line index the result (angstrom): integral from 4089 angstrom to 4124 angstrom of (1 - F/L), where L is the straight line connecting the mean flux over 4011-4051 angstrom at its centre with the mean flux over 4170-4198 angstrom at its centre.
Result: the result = 4.4 angstrom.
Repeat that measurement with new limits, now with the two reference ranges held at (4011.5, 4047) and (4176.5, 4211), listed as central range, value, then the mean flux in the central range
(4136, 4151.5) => 0.9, 22.8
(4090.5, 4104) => 2.8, 19.9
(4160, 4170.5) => 0.0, 24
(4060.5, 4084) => 1.4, 24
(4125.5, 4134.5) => 0.7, 22.7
